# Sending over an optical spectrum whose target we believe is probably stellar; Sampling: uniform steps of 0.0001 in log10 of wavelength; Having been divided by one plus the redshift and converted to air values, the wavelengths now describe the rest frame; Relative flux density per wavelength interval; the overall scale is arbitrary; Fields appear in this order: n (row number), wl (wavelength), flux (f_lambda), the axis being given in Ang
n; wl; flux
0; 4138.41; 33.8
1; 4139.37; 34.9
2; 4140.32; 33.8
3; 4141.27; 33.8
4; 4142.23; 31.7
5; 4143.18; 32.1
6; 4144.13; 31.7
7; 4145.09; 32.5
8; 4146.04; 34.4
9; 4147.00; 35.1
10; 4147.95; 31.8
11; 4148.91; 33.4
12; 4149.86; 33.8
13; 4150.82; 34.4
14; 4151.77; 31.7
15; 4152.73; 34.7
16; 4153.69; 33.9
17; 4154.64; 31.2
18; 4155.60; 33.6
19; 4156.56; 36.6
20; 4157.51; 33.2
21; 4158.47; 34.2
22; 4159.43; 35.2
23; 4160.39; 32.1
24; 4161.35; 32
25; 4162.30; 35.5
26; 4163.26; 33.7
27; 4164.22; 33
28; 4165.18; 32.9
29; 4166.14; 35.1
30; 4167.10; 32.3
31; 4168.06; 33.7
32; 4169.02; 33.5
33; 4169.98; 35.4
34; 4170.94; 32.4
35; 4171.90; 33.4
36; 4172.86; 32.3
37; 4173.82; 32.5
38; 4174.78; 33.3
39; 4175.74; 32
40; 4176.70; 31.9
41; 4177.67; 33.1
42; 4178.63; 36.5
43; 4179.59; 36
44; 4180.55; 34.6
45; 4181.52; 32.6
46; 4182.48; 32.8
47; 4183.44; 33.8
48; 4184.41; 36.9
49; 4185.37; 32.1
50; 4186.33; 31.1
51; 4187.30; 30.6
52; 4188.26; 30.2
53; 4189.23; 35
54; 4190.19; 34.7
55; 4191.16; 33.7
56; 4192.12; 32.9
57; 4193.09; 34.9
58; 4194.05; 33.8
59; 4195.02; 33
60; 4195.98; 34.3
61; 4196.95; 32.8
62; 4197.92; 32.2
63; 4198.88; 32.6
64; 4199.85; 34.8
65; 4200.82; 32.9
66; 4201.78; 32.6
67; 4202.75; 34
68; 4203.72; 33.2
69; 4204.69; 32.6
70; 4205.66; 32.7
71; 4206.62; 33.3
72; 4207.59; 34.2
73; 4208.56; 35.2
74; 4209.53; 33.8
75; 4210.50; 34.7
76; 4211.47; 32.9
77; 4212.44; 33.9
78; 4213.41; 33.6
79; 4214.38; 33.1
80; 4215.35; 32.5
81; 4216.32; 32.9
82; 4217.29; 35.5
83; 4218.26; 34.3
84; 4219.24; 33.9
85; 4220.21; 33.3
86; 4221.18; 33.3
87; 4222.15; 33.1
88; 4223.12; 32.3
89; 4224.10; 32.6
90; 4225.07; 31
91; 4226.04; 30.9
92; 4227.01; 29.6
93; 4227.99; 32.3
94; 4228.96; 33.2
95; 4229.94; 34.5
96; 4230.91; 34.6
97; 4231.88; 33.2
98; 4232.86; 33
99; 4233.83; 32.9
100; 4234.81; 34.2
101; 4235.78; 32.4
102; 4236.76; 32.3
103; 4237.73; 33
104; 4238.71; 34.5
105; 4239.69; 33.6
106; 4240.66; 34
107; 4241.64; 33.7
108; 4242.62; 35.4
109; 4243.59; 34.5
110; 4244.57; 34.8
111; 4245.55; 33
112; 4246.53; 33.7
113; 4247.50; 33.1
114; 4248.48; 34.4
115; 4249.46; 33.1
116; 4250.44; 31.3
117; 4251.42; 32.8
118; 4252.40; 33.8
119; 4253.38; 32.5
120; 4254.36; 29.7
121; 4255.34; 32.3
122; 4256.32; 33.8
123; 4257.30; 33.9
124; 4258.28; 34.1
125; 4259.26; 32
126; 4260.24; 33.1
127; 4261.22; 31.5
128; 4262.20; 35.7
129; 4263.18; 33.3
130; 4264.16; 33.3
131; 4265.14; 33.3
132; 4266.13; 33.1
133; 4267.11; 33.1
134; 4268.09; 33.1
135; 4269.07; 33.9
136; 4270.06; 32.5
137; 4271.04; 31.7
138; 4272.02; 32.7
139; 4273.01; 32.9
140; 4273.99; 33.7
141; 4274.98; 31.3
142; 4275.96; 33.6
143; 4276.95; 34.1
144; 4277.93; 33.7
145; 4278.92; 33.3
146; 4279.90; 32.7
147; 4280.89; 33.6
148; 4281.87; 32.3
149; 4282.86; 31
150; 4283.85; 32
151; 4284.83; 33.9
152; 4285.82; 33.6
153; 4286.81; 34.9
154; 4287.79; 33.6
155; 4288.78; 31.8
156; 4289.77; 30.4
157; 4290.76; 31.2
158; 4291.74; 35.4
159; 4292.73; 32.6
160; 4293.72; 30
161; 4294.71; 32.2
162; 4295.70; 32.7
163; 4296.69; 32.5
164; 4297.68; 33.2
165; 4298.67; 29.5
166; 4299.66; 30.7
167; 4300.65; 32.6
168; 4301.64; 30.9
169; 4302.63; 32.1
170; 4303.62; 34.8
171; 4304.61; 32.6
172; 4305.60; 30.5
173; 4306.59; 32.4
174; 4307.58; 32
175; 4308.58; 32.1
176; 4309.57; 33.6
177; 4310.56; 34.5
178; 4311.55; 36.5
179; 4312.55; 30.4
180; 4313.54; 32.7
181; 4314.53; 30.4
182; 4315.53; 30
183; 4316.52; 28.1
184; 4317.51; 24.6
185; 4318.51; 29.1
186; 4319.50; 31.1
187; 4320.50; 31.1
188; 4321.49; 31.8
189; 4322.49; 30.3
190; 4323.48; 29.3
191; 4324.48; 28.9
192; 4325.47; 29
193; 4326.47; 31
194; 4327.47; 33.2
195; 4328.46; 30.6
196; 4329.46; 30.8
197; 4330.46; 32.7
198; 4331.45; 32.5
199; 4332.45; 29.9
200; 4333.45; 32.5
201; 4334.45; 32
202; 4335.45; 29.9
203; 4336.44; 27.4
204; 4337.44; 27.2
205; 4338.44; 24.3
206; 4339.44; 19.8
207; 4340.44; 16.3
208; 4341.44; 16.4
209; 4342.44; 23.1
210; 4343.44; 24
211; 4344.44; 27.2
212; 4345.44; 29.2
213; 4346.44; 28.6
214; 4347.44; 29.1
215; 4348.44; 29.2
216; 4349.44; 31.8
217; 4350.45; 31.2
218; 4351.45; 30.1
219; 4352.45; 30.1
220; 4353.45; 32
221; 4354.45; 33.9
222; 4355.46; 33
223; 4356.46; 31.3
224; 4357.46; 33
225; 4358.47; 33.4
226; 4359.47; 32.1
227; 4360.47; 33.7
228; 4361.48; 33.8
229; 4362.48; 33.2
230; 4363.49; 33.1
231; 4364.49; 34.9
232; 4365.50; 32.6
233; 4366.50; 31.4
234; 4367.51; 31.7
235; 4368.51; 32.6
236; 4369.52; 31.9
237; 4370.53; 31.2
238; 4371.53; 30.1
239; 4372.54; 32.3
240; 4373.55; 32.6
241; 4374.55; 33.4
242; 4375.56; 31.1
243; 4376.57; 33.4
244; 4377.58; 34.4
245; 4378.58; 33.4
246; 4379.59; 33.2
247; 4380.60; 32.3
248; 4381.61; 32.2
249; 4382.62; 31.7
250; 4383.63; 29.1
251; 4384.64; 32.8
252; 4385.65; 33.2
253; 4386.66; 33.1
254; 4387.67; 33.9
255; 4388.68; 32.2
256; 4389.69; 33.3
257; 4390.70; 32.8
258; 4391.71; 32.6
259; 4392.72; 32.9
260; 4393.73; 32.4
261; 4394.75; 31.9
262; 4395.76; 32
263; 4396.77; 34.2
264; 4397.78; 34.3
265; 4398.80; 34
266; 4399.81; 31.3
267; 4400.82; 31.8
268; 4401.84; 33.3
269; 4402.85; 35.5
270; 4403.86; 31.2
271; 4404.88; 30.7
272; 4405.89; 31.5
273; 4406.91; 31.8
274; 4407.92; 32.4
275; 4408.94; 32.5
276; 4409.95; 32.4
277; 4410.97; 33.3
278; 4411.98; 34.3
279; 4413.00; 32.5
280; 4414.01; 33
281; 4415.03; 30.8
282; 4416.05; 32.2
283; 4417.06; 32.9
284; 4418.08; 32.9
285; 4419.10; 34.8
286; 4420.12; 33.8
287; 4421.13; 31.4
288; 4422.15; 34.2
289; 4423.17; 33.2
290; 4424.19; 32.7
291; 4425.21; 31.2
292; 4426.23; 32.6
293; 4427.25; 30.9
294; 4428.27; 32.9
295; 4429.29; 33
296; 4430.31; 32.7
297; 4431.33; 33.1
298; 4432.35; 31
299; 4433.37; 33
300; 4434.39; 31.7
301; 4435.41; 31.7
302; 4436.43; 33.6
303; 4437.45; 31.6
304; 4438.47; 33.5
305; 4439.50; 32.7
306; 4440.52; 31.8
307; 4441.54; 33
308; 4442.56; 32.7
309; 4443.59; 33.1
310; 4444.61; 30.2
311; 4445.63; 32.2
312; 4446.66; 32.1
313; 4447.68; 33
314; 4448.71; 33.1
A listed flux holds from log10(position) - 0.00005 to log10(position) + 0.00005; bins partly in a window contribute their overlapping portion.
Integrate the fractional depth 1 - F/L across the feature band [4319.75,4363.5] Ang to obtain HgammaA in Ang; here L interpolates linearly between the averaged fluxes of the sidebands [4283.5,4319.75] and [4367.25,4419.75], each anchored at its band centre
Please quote 3.6 Ang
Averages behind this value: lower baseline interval 31.9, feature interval 29.6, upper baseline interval 32.6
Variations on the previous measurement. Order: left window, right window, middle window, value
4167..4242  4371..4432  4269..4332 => 1.97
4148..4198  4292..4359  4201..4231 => -0.60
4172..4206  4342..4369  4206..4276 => -1.29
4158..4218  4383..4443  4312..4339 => 2.40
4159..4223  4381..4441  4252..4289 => 0.14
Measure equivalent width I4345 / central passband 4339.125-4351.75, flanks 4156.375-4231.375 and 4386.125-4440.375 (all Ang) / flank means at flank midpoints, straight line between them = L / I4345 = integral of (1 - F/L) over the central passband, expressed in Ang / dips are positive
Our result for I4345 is 2.69 Ang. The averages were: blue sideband 33.4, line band 25.9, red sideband 32.7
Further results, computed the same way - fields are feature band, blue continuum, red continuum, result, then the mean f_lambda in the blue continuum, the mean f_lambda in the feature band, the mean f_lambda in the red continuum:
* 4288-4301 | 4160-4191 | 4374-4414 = 0.4 Ang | 33.3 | 31.9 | 32.7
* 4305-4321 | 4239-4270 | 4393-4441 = 0.9 Ang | 33.3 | 31.2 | 32.6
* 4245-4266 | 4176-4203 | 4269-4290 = 0.0 Ang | 33.4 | 33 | 32.9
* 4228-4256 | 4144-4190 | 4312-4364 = -1.4 Ang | 33.4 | 33.3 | 29.6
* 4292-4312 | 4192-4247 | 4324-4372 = -0.8 Ang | 33.4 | 32.4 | 29.9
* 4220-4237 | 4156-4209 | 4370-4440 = 0.3 Ang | 33.5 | 32.7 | 32.6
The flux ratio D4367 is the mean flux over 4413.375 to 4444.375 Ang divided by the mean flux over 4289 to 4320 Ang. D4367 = 1.03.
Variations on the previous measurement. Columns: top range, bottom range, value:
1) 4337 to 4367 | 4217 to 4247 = 0.88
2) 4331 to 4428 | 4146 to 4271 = 0.94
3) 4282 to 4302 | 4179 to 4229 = 0.97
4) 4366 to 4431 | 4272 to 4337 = 1.02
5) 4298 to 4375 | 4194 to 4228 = 0.92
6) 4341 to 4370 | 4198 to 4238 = 0.92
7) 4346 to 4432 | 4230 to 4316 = 0.99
